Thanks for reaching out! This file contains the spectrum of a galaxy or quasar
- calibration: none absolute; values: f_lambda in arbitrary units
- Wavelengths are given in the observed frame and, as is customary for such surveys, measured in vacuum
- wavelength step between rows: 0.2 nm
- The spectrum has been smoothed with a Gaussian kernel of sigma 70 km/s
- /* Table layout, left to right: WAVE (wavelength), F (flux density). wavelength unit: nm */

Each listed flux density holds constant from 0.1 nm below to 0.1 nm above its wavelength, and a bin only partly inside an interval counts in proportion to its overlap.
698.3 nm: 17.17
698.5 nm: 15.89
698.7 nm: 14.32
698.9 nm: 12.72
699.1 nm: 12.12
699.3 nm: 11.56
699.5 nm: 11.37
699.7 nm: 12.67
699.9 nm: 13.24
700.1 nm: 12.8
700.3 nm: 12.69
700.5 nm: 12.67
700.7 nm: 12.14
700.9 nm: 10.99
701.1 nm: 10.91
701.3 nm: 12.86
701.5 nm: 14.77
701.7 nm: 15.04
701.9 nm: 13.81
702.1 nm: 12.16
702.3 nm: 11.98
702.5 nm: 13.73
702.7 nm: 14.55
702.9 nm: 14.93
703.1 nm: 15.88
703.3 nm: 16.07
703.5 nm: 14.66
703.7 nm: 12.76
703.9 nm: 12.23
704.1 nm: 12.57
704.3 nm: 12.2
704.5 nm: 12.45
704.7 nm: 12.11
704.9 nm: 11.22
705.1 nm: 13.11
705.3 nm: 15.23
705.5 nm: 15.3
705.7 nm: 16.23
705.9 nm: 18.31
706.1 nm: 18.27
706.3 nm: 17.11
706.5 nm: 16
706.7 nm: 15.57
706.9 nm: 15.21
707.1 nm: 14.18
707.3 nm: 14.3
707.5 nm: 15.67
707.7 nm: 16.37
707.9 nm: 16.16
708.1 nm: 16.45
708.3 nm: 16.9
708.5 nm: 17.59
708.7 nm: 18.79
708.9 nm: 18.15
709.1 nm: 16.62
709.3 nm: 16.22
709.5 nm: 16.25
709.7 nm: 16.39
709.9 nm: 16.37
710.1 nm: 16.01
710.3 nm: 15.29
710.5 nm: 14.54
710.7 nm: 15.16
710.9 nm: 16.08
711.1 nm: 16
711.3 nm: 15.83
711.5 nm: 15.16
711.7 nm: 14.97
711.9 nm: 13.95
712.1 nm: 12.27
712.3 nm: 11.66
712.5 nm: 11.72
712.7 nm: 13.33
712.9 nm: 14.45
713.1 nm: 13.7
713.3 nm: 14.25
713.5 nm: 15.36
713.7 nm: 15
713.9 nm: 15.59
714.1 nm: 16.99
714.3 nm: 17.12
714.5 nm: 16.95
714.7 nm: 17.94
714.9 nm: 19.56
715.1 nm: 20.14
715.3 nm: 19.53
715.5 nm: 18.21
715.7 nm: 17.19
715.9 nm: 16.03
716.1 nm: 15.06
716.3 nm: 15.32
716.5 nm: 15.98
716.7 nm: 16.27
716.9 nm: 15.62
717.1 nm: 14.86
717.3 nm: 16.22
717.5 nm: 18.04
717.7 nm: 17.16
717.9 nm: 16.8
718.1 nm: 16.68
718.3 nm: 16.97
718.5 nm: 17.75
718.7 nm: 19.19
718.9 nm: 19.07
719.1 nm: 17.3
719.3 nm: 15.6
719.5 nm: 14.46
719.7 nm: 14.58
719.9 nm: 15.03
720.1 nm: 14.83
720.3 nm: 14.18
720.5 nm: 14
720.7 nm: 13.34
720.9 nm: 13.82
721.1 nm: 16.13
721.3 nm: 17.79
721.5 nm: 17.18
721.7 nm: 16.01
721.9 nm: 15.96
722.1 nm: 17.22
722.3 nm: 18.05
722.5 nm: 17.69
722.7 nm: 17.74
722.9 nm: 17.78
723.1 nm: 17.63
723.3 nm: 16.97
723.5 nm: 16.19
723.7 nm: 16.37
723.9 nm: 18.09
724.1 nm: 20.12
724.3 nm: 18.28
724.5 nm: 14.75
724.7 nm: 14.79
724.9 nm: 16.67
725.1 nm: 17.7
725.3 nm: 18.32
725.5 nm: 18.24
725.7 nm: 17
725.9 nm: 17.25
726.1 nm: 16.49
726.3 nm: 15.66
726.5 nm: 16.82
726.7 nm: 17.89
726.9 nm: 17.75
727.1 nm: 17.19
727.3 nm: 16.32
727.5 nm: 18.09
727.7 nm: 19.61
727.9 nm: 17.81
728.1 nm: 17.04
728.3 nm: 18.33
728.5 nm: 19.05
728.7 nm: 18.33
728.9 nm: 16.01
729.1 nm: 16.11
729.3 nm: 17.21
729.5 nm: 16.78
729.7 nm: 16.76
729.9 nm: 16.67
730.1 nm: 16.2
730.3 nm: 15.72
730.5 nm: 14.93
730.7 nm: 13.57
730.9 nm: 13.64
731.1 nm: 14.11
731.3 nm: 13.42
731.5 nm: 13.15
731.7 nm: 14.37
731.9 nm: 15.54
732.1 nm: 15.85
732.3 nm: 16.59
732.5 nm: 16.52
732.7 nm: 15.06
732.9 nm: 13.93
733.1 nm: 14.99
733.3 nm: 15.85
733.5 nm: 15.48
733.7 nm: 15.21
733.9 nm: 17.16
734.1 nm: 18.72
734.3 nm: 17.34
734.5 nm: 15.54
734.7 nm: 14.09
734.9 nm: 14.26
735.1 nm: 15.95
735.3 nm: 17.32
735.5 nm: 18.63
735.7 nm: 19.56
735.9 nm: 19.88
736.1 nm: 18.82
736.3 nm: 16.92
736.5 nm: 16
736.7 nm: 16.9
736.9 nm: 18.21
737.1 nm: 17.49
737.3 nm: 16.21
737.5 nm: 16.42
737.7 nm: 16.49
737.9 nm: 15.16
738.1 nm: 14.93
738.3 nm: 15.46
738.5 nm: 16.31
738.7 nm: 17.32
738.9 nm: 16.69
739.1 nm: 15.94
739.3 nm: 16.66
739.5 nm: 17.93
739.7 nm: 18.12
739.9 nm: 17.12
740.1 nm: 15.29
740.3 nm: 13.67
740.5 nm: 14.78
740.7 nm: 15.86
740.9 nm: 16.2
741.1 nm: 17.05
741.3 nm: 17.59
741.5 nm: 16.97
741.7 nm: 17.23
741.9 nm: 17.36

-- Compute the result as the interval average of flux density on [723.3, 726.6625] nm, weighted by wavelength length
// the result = 17.1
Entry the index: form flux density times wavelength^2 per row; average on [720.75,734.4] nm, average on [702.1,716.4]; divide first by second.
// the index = 1.1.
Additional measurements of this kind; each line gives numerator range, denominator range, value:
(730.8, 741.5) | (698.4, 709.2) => 1.24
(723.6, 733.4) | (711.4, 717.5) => 1.09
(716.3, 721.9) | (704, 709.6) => 1.07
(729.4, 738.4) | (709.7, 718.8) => 1.06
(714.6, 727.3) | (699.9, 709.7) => 1.20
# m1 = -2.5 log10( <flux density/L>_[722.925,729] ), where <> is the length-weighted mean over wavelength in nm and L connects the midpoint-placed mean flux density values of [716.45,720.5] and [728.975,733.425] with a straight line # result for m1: -0.11 mag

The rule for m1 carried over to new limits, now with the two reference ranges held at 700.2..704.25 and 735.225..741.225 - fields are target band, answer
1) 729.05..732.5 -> 0.049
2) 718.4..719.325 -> -0.200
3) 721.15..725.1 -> -0.119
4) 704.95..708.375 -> -0.151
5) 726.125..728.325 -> -0.112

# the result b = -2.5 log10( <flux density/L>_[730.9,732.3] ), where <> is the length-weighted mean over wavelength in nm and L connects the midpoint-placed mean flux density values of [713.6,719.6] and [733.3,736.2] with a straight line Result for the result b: 0.169 mag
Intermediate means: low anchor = 17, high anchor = 17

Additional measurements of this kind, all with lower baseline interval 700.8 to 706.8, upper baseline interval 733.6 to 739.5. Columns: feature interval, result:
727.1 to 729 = -0.11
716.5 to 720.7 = -0.06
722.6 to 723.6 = -0.11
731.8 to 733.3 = 0.06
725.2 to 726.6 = -0.08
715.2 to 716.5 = -0.12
